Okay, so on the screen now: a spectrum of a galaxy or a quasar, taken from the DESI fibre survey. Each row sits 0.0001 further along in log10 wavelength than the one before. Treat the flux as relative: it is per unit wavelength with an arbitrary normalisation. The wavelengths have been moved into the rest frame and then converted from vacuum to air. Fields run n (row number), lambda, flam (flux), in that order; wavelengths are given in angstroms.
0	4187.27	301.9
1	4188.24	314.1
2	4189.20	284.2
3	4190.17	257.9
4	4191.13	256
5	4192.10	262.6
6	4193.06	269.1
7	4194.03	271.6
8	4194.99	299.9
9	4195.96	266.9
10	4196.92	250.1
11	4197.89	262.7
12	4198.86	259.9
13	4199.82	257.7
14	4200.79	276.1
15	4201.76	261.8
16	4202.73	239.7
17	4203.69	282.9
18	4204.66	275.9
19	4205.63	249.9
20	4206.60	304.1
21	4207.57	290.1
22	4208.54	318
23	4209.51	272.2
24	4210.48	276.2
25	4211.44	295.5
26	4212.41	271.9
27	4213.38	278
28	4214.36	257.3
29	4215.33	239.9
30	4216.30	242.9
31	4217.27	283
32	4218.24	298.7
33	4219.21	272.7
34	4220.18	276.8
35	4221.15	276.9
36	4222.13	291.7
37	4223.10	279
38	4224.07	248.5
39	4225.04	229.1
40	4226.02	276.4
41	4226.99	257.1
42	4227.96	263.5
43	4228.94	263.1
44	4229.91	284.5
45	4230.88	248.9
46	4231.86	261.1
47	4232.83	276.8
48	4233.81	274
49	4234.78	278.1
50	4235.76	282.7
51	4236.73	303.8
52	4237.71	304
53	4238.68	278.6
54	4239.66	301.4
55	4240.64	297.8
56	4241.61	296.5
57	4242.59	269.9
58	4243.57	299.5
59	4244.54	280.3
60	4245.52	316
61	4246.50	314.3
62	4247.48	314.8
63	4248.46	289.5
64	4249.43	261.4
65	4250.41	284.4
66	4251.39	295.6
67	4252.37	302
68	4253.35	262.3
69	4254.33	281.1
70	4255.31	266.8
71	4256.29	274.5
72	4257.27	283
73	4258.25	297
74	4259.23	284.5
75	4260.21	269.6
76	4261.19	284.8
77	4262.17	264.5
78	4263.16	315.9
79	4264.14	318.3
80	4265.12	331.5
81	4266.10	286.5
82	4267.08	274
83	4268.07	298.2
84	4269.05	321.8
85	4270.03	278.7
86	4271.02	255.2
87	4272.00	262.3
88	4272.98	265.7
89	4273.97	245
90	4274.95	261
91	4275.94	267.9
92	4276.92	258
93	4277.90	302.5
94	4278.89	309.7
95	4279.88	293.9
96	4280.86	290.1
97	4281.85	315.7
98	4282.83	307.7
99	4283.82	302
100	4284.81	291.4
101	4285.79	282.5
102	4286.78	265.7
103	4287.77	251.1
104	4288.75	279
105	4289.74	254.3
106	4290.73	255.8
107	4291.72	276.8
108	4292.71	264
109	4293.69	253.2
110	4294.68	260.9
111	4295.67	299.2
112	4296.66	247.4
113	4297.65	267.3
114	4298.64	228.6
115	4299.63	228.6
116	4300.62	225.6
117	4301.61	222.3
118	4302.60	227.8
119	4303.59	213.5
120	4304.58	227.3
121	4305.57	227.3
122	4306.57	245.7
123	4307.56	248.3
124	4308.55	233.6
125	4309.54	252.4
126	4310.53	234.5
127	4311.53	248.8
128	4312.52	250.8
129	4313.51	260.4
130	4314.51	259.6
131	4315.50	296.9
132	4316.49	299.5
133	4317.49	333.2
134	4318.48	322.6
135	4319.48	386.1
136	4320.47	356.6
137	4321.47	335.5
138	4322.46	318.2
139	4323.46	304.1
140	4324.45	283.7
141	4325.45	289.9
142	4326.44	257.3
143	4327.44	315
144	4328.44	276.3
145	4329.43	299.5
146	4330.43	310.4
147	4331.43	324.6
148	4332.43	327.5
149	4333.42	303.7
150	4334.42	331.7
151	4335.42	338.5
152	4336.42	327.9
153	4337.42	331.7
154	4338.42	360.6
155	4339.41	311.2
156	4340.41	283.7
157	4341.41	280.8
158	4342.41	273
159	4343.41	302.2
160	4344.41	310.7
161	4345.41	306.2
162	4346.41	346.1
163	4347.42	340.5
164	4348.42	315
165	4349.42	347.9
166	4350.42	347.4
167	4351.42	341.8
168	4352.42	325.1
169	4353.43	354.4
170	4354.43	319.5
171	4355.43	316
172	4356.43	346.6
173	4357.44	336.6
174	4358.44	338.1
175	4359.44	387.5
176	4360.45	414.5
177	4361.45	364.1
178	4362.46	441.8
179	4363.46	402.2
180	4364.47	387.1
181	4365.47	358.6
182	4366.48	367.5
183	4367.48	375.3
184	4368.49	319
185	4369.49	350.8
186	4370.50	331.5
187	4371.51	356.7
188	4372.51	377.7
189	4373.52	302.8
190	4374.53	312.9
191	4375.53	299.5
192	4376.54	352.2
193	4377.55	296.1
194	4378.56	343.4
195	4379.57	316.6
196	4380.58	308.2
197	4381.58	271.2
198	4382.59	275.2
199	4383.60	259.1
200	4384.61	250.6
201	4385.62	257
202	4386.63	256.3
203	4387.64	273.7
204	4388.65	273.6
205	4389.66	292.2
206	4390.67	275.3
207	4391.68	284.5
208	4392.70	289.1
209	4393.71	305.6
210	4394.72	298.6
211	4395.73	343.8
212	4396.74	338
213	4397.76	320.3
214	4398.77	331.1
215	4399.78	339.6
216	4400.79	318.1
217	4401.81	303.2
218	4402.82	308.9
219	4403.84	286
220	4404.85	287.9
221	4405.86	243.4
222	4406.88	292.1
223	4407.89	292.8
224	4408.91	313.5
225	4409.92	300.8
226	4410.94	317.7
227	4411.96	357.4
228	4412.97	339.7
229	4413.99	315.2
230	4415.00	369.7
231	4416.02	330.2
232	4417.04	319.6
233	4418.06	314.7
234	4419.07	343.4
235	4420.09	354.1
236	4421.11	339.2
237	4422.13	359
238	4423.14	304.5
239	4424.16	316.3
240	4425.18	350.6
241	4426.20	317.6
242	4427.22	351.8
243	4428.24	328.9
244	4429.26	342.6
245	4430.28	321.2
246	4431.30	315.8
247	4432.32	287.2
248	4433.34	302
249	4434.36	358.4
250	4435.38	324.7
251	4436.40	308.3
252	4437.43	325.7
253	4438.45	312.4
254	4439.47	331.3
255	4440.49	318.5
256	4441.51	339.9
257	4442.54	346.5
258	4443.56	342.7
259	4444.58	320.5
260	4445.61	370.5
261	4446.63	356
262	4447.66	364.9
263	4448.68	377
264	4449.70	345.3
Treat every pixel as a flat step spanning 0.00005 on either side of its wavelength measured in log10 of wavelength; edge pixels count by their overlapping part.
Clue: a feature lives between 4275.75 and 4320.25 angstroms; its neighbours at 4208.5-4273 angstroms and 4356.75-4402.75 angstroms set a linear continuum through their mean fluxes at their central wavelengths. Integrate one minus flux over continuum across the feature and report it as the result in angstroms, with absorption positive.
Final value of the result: 4.5 angstroms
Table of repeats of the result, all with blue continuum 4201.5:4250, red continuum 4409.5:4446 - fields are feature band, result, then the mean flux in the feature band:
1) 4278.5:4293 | 0.5 angstroms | 283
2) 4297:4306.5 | 2.1 angstroms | 231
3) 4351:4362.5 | -1.5 angstroms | 354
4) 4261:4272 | -0.1 angstroms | 292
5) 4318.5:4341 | -0.9 angstroms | 317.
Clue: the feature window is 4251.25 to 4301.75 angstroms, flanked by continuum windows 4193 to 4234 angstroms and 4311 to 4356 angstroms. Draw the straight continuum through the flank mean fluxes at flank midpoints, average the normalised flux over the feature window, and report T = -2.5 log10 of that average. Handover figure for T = 0.06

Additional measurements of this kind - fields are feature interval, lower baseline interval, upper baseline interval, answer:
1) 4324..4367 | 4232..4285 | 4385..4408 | -0.13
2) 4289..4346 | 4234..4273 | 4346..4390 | 0.11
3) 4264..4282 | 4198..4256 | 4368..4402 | 0.00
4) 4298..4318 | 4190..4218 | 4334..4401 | 0.22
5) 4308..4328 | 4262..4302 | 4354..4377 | 0.07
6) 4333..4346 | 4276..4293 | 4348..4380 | 0.05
